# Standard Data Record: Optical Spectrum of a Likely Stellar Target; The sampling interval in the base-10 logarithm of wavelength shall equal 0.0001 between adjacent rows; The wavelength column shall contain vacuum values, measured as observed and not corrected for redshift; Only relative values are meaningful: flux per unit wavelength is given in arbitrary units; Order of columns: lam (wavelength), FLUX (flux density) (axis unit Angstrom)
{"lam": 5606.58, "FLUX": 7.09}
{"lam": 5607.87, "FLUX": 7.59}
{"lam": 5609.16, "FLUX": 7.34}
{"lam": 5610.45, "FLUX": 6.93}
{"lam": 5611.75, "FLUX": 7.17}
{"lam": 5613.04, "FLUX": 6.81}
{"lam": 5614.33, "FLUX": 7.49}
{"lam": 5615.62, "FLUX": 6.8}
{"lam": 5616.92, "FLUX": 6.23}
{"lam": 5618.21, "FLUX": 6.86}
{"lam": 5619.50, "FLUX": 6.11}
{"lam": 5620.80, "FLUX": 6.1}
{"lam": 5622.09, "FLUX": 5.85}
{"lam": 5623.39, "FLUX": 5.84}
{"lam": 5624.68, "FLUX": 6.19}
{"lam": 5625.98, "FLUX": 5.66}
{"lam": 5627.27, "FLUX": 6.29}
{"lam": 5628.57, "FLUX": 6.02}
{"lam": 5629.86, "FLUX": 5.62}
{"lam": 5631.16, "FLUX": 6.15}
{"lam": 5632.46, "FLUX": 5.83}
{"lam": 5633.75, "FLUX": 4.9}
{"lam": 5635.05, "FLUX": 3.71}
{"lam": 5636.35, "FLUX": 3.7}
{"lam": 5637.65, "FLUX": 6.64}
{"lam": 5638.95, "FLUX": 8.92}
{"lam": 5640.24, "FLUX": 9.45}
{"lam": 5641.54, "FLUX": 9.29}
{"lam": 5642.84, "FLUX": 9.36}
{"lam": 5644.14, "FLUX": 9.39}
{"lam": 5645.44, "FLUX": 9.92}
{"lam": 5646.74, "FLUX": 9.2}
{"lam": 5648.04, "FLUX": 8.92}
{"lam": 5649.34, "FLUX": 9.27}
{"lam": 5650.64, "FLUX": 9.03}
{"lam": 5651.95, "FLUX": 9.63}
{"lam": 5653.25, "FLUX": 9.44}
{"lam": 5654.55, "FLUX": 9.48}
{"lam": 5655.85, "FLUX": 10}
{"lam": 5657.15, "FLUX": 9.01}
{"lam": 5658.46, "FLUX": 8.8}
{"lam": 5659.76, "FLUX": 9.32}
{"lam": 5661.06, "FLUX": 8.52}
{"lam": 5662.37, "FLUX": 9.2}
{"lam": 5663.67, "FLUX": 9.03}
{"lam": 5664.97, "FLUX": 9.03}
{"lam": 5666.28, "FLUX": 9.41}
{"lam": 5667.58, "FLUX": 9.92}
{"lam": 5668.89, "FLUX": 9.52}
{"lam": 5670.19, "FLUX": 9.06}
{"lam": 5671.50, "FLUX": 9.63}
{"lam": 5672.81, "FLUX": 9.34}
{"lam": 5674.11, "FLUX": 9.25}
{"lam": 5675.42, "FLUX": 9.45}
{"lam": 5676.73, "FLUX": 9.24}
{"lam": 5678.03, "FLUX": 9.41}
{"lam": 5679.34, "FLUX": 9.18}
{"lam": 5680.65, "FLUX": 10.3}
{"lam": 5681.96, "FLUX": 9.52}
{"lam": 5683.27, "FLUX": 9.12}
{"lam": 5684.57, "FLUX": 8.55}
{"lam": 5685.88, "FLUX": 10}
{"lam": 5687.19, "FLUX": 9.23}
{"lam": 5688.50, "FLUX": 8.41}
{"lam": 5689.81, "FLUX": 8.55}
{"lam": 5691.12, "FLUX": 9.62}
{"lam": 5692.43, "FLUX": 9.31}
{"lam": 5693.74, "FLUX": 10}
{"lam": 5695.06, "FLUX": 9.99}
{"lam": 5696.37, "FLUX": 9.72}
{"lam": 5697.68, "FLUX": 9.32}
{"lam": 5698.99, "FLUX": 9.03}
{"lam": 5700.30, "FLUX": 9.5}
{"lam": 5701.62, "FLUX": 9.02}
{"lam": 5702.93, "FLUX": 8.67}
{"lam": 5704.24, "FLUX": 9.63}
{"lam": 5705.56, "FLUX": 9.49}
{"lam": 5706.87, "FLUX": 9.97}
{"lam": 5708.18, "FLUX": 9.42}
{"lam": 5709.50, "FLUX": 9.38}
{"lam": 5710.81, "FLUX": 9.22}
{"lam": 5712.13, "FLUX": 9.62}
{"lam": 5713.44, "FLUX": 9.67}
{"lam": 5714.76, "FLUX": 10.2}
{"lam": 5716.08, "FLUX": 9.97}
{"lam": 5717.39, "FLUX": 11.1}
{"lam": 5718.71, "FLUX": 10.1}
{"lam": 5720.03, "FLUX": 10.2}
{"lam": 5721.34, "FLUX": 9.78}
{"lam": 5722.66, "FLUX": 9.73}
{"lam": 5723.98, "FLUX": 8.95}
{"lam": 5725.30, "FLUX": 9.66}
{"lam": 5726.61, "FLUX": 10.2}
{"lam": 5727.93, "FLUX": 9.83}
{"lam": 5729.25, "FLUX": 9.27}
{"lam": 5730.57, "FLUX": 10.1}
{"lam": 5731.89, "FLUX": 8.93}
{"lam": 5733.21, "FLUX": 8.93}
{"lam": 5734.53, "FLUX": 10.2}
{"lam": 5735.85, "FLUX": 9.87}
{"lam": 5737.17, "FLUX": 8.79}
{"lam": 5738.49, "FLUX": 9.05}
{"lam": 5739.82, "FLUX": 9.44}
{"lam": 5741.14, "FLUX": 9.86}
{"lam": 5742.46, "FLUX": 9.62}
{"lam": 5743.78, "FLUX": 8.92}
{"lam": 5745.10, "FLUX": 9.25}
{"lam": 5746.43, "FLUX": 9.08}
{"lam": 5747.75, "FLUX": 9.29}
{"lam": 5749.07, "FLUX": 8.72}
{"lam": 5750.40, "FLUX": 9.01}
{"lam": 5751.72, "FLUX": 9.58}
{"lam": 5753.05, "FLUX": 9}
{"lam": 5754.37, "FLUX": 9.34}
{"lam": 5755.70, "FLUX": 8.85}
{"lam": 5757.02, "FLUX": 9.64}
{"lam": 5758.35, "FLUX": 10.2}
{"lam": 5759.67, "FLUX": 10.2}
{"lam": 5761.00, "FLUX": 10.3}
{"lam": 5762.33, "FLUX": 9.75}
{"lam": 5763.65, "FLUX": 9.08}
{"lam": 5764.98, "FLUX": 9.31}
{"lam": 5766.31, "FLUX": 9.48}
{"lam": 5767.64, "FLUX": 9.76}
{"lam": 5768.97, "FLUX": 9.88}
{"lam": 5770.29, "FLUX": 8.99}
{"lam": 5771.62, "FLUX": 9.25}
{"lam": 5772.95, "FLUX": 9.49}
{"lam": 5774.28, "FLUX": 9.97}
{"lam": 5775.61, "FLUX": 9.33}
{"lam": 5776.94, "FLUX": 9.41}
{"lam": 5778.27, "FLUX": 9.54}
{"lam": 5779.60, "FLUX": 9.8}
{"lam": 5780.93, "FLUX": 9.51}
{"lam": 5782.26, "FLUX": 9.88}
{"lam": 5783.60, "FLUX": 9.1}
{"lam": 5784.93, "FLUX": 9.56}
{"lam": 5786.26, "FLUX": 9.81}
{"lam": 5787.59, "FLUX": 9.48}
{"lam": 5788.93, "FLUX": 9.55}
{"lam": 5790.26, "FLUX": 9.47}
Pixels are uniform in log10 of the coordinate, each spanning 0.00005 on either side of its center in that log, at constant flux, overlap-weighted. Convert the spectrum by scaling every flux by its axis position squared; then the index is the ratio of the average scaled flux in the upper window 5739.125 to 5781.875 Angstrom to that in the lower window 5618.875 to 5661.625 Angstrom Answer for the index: 1.29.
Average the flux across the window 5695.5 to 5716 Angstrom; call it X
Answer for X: 9.48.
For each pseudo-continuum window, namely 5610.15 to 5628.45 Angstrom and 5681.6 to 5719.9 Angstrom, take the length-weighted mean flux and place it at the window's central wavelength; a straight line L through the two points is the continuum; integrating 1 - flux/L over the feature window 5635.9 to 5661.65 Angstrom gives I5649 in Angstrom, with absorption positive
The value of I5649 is -4.6 Angstrom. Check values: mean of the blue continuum 6.43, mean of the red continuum 9.5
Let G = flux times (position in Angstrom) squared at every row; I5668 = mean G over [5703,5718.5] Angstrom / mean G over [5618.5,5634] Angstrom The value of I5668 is 1.70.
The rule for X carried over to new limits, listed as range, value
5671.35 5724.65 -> 9.51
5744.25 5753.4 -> 9.13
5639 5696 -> 9.33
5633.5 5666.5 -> 8.59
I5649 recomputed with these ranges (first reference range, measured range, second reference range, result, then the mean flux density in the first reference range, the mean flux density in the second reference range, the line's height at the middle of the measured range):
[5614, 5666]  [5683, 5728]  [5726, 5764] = -3.9 Angstrom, 7.67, 9.46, 8.79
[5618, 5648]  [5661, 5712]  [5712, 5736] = -4.6 Angstrom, 6.87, 9.81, 8.6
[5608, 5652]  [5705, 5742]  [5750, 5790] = -4.0 Angstrom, 7.11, 9.54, 8.73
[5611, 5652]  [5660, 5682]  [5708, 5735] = -2.9 Angstrom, 7.1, 9.74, 8.26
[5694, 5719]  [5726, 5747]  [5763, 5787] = 0.3 Angstrom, 9.63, 9.51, 9.58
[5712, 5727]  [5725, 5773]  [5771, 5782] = 1.4 Angstrom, 9.94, 9.55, 9.74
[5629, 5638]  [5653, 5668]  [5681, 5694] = -4.3 Angstrom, 5.19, 9.24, 7.21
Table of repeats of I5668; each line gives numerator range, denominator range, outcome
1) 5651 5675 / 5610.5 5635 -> 1.53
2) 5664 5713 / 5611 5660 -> 1.28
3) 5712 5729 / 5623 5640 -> 1.74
